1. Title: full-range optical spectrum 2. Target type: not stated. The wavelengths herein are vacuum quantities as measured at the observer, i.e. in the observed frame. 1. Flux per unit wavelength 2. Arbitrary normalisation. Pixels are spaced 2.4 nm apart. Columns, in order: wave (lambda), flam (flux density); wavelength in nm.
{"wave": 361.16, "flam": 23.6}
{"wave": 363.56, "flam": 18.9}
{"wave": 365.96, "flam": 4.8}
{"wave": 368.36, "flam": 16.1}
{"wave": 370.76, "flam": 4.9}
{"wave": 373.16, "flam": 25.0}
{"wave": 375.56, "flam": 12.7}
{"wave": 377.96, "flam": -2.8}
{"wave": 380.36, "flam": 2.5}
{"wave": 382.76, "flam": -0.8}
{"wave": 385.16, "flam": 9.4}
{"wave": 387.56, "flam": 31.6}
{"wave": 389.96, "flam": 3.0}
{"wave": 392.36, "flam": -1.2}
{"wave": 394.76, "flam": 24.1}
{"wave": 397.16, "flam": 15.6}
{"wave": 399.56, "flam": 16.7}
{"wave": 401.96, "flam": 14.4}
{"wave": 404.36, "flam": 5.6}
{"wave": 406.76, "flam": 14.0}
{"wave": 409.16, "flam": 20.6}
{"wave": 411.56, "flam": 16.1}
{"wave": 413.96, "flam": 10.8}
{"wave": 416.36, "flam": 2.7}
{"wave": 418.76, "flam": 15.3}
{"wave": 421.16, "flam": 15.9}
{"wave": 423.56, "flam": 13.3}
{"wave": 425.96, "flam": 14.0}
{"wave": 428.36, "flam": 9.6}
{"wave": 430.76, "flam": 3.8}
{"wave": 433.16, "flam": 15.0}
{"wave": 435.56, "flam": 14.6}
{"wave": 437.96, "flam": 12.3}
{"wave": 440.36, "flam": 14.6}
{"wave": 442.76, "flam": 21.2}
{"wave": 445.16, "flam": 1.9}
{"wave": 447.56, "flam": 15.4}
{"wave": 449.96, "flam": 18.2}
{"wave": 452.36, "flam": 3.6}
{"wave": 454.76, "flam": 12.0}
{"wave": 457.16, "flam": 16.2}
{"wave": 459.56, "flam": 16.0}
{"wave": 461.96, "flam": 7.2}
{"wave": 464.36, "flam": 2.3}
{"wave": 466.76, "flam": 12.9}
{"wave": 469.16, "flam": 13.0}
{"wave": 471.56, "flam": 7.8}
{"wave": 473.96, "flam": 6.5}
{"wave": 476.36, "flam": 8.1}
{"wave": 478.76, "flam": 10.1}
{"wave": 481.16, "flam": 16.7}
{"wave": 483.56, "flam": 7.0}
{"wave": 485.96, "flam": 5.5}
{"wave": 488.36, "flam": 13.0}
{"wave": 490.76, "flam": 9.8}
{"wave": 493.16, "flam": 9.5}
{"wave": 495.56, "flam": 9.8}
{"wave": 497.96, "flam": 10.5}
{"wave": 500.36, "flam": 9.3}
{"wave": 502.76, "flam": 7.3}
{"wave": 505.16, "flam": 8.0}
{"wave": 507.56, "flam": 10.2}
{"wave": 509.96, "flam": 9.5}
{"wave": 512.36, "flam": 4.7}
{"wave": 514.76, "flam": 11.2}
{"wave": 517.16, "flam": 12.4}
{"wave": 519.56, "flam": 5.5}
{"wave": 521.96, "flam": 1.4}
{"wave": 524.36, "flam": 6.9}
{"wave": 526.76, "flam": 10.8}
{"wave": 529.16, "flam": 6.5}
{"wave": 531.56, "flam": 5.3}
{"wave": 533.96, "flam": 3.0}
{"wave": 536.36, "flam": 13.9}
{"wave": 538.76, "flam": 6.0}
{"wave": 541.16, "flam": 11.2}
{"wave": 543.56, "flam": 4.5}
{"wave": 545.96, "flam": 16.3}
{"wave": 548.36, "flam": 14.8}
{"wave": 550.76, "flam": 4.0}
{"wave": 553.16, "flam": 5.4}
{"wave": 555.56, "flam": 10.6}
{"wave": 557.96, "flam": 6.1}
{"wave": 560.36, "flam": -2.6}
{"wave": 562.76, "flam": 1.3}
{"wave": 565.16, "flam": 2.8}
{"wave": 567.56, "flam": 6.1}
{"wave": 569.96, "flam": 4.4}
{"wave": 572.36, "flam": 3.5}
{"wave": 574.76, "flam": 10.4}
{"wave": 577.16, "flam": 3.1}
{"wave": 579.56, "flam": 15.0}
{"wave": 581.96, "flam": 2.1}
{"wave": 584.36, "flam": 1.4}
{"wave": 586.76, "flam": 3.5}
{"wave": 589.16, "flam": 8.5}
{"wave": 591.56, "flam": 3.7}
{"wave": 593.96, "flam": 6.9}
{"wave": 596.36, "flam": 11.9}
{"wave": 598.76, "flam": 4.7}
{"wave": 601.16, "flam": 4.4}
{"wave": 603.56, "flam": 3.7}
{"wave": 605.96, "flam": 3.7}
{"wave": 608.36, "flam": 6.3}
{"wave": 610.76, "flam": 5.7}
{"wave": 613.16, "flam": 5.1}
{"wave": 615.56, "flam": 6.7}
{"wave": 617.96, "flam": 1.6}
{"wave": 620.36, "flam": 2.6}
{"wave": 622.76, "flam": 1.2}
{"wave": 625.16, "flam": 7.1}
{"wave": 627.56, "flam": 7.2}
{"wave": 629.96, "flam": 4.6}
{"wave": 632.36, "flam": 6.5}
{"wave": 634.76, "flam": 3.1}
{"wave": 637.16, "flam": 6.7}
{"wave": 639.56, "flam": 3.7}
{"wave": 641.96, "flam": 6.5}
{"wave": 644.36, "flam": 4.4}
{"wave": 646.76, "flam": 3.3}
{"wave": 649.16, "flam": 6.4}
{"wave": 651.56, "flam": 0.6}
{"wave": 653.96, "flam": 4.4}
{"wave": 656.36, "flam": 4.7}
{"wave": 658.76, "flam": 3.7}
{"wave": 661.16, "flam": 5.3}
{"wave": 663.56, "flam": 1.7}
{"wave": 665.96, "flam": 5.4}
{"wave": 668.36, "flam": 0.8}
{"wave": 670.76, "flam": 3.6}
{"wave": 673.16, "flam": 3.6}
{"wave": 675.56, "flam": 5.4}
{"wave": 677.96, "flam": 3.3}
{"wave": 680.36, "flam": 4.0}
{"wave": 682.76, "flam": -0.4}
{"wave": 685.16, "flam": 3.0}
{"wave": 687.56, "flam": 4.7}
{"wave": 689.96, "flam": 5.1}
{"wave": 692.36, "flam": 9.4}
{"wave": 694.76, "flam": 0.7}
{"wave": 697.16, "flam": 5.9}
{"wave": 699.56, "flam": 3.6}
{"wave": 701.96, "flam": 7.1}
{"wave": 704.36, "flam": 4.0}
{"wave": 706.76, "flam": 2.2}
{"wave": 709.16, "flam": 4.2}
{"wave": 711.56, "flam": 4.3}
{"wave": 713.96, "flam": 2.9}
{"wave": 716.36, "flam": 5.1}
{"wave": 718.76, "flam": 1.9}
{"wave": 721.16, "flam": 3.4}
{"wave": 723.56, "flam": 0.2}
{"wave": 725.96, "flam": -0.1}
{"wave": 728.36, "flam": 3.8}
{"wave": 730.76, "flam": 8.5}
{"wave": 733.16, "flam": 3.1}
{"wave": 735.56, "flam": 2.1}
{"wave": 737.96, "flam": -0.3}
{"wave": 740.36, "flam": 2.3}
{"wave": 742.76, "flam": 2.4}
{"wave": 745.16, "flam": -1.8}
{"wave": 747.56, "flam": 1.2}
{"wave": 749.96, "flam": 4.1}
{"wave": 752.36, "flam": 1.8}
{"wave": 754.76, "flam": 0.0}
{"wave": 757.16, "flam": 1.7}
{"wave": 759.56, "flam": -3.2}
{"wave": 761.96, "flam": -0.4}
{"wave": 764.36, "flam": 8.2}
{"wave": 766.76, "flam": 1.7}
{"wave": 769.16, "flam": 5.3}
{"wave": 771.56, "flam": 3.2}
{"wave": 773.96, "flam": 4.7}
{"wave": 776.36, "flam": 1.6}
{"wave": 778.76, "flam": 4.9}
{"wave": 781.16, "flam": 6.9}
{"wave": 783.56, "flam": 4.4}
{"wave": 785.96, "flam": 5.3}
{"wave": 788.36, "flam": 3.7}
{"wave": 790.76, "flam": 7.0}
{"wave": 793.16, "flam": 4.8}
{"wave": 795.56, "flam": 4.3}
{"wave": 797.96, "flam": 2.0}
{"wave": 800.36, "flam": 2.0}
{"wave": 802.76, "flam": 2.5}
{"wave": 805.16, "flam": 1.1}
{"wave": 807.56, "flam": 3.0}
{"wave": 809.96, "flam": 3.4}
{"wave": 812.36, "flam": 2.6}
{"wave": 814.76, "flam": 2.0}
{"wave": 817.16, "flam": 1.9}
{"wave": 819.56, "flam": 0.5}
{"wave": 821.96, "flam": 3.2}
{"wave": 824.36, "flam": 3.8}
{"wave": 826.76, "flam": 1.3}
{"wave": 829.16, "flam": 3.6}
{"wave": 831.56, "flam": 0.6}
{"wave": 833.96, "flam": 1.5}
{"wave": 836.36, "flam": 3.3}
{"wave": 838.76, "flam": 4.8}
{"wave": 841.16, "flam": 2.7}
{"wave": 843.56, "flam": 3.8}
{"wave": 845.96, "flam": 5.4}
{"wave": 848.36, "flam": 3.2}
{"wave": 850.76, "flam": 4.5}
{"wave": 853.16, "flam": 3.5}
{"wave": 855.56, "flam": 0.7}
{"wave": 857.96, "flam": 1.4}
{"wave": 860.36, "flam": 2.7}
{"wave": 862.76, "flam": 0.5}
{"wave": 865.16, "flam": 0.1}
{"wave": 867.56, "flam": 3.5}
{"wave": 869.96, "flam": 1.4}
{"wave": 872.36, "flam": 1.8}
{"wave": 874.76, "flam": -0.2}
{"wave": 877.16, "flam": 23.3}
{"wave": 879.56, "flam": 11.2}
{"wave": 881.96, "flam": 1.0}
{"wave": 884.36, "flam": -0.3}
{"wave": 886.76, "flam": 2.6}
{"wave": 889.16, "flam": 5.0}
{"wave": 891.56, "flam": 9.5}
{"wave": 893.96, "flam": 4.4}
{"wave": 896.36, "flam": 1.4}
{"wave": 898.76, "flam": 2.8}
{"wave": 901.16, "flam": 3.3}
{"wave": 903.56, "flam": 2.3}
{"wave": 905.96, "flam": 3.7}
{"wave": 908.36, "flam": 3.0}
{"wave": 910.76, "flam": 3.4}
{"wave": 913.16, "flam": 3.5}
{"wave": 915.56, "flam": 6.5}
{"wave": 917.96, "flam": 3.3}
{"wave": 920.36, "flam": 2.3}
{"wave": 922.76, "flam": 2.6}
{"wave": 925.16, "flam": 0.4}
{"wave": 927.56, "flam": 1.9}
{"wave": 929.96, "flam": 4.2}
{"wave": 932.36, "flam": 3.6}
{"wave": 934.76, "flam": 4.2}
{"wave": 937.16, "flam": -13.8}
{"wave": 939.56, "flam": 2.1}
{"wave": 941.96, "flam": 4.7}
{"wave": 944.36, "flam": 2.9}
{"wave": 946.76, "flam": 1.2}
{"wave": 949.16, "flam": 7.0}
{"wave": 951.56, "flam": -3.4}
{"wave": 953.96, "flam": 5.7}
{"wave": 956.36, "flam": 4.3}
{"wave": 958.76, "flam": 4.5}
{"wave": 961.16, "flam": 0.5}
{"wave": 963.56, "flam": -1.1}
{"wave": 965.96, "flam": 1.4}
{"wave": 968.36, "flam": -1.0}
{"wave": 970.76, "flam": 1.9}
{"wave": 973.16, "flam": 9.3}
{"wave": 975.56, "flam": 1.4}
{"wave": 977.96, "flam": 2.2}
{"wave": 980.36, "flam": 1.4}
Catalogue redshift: 1.36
